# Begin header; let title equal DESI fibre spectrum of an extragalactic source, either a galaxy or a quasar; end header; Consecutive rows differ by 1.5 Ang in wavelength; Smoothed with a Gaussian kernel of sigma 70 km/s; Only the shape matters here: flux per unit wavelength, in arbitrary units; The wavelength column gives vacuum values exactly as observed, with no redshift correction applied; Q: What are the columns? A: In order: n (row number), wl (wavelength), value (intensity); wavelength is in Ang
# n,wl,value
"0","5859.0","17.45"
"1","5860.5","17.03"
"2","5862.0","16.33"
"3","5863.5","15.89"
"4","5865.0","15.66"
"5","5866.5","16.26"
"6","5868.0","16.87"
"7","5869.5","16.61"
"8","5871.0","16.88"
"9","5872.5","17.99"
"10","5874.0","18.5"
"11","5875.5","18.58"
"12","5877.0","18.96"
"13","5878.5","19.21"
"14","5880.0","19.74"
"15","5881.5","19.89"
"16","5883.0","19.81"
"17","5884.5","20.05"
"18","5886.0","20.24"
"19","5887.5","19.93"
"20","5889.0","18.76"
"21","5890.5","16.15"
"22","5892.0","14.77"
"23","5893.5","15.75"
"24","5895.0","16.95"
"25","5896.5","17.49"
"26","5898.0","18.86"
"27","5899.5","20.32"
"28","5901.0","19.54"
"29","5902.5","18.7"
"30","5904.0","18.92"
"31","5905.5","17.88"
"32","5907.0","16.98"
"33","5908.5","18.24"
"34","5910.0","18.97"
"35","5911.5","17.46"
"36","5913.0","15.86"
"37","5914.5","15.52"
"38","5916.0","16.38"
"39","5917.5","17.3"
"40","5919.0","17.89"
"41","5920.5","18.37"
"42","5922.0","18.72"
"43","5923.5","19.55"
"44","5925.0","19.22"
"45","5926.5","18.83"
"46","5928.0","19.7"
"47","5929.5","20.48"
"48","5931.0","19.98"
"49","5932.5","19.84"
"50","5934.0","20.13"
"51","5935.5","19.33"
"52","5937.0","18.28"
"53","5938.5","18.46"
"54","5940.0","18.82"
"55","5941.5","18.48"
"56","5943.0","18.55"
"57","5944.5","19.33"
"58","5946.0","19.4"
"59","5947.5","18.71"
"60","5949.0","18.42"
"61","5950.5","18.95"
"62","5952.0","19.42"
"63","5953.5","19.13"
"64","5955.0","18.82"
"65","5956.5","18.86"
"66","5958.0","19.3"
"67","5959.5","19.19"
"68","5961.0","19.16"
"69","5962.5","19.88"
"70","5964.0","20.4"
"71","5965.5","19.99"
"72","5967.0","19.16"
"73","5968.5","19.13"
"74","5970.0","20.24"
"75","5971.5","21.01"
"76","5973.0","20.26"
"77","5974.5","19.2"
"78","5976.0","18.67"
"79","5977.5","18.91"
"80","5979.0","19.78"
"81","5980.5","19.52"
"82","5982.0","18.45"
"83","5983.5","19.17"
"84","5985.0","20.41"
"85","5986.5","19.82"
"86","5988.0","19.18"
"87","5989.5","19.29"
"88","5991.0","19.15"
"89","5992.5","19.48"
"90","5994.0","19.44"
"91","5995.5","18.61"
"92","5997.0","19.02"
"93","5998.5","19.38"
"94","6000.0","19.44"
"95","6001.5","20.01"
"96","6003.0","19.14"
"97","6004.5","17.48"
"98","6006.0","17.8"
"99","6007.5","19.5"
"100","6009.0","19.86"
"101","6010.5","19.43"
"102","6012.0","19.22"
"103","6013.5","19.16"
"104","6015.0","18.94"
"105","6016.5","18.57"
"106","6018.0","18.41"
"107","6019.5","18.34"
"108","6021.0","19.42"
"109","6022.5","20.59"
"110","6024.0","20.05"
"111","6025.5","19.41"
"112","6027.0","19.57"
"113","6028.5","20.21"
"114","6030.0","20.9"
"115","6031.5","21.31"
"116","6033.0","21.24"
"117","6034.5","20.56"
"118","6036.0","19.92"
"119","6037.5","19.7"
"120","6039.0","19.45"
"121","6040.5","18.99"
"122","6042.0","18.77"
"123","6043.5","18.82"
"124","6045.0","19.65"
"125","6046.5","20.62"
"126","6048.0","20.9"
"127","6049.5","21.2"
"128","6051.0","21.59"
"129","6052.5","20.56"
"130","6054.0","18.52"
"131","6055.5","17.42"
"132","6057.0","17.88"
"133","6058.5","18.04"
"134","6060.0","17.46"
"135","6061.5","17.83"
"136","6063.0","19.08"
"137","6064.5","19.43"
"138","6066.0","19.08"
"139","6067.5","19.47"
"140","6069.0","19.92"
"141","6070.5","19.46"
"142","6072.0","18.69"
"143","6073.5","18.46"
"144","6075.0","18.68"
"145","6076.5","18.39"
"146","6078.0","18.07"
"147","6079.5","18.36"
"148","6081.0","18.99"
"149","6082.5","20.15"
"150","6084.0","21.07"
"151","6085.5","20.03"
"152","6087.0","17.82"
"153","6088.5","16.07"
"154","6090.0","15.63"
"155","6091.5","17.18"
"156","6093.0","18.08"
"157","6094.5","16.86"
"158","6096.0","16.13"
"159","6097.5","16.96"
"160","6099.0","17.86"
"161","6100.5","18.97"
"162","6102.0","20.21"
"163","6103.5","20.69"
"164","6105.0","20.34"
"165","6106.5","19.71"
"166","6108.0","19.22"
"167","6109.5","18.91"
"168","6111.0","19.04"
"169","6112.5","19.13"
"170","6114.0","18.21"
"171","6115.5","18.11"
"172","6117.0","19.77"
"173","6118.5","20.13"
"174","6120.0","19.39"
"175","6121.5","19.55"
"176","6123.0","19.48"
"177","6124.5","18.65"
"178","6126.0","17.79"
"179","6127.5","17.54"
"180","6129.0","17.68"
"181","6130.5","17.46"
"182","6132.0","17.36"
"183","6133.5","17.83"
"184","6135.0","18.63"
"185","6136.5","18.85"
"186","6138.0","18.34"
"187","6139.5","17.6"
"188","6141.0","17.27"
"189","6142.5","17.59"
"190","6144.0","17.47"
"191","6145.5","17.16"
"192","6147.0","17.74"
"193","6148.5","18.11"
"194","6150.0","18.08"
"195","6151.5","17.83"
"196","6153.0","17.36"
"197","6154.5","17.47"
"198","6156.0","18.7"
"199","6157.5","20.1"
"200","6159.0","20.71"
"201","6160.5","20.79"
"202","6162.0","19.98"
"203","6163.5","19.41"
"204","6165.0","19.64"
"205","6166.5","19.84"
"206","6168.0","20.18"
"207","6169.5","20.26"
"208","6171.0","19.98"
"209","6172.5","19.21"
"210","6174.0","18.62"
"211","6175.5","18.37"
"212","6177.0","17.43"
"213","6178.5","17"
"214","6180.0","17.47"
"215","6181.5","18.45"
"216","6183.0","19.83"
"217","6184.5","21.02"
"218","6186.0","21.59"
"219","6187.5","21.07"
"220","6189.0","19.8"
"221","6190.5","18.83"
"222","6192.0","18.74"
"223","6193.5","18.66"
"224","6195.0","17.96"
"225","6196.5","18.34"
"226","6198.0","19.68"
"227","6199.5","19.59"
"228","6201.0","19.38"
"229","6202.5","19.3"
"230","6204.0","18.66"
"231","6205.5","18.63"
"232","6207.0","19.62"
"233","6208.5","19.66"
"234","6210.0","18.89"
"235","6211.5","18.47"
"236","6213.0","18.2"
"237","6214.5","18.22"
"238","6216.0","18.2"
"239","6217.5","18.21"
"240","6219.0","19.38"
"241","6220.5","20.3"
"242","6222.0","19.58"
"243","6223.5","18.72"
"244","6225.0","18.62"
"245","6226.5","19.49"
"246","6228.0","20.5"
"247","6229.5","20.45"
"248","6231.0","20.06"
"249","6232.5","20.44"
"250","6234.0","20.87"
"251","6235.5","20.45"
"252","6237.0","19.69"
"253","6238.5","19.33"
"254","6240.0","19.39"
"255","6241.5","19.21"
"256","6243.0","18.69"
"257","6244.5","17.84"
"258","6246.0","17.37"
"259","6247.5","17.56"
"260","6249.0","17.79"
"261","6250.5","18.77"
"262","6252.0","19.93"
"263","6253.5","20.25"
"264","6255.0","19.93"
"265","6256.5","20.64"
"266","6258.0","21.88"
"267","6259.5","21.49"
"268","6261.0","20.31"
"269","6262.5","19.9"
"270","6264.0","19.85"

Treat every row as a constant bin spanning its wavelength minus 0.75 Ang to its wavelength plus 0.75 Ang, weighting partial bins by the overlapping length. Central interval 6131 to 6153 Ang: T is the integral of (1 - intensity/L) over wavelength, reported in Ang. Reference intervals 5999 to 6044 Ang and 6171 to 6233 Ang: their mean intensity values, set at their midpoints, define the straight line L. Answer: 1.63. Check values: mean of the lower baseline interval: 19.5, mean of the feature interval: 17.8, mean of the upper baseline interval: 19.1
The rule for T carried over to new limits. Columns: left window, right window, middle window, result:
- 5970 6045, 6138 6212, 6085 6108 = 1.2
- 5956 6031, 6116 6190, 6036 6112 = 0.8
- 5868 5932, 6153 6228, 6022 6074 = -2.2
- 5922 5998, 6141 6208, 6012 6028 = 0.0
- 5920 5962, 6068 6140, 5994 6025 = -0.4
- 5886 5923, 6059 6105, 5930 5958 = -1.7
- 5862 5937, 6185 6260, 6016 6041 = -1.5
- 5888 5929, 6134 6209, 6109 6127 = -0.3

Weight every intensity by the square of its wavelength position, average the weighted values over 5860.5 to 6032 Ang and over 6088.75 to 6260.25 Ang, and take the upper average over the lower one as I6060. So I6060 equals 1.1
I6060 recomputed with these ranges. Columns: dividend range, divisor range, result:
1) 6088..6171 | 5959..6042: 0.99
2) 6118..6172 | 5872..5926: 1.11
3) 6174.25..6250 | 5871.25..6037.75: 1.09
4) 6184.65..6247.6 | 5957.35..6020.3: 1.08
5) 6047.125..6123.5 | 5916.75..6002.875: 1.02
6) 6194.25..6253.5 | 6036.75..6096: 1.07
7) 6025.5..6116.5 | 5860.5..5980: 1.08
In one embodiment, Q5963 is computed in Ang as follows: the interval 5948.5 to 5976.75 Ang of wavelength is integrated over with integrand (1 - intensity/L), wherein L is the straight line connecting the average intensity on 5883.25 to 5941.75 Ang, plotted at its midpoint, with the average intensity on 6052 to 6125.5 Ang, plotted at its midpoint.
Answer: -1.46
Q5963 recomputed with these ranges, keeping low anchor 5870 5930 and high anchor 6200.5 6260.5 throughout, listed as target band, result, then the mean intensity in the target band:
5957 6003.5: -2.3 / 19.5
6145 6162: 0.4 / 18.6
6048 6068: -0.3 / 19.1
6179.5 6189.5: -0.4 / 20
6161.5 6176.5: -0.3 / 19.5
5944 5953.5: -0.3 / 19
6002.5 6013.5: -0.2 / 18.9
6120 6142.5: 1.0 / 18.2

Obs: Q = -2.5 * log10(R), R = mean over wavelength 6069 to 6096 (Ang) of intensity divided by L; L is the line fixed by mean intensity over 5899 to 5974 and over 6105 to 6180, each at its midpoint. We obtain 0.02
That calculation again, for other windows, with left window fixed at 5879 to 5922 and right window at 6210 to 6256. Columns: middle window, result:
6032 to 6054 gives -0.09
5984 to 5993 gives -0.07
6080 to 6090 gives 0.00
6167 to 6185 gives 0.00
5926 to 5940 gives -0.07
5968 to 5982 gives -0.07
